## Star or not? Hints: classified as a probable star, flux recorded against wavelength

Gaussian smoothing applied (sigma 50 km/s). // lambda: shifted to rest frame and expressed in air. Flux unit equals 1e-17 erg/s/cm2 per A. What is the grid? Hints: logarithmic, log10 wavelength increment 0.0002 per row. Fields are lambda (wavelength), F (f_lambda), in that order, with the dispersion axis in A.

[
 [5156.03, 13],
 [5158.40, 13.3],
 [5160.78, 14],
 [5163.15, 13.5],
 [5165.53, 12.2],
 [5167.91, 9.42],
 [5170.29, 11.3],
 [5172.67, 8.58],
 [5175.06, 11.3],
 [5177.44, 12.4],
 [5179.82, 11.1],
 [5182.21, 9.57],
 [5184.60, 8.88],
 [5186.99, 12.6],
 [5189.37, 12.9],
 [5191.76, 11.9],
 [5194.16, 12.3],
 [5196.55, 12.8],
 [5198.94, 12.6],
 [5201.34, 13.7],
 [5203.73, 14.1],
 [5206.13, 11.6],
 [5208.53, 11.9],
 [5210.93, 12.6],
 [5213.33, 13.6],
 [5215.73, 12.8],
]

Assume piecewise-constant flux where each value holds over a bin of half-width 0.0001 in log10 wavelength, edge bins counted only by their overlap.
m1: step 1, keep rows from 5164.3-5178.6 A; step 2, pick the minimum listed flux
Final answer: 8.58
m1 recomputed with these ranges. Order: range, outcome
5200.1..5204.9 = 13.7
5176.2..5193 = 8.88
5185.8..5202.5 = 11.9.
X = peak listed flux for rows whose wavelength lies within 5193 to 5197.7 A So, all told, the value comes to 12.8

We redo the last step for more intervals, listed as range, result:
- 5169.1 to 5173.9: 11.3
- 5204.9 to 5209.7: 11.9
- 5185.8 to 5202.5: 13.7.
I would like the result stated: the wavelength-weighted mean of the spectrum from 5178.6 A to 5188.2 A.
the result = 10.6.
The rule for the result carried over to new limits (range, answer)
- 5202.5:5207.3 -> 12.9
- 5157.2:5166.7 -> 13.3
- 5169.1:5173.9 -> 9.94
